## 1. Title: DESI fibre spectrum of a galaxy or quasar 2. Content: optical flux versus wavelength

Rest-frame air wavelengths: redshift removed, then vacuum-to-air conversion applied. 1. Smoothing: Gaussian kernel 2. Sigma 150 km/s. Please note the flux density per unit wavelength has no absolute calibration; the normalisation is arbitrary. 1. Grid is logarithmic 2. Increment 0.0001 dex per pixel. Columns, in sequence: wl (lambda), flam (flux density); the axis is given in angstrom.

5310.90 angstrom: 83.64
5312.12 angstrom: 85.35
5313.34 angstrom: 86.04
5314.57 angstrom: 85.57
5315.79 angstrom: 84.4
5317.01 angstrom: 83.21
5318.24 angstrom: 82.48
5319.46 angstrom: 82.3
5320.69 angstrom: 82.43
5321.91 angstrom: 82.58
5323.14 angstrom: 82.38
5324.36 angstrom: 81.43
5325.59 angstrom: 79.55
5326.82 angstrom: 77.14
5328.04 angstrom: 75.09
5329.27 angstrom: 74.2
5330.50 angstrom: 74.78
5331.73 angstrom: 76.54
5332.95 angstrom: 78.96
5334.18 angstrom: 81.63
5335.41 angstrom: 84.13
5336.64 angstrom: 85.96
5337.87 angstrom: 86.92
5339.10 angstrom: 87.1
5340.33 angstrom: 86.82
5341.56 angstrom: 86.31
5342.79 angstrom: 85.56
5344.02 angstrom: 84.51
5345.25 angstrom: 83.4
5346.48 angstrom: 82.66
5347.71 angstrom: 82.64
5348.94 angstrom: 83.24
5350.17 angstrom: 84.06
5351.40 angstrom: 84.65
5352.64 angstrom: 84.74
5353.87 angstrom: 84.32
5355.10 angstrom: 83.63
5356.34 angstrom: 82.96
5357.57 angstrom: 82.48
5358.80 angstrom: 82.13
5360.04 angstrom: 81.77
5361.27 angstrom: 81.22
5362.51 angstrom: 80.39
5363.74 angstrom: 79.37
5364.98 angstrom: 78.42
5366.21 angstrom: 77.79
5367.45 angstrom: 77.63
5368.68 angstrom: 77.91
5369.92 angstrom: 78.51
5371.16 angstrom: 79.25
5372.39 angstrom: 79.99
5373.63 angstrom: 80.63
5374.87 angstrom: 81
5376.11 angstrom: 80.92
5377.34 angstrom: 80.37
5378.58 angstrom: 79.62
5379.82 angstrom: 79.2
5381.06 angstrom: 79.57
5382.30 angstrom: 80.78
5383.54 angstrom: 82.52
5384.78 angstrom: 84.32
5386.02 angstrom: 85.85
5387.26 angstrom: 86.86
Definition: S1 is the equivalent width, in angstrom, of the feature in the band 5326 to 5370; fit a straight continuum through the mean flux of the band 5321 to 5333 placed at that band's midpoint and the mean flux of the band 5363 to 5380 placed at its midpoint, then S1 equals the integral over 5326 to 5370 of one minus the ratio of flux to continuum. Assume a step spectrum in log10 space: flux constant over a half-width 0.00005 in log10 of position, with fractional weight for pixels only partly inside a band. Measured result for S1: -1.6 angstrom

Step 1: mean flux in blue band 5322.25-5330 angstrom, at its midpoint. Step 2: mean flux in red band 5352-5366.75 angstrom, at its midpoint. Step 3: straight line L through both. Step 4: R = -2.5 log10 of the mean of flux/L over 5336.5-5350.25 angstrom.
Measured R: -0.06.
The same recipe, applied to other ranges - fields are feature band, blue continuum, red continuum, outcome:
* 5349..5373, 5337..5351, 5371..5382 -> 0.02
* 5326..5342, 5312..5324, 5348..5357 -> 0.03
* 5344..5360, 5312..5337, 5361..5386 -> -0.04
